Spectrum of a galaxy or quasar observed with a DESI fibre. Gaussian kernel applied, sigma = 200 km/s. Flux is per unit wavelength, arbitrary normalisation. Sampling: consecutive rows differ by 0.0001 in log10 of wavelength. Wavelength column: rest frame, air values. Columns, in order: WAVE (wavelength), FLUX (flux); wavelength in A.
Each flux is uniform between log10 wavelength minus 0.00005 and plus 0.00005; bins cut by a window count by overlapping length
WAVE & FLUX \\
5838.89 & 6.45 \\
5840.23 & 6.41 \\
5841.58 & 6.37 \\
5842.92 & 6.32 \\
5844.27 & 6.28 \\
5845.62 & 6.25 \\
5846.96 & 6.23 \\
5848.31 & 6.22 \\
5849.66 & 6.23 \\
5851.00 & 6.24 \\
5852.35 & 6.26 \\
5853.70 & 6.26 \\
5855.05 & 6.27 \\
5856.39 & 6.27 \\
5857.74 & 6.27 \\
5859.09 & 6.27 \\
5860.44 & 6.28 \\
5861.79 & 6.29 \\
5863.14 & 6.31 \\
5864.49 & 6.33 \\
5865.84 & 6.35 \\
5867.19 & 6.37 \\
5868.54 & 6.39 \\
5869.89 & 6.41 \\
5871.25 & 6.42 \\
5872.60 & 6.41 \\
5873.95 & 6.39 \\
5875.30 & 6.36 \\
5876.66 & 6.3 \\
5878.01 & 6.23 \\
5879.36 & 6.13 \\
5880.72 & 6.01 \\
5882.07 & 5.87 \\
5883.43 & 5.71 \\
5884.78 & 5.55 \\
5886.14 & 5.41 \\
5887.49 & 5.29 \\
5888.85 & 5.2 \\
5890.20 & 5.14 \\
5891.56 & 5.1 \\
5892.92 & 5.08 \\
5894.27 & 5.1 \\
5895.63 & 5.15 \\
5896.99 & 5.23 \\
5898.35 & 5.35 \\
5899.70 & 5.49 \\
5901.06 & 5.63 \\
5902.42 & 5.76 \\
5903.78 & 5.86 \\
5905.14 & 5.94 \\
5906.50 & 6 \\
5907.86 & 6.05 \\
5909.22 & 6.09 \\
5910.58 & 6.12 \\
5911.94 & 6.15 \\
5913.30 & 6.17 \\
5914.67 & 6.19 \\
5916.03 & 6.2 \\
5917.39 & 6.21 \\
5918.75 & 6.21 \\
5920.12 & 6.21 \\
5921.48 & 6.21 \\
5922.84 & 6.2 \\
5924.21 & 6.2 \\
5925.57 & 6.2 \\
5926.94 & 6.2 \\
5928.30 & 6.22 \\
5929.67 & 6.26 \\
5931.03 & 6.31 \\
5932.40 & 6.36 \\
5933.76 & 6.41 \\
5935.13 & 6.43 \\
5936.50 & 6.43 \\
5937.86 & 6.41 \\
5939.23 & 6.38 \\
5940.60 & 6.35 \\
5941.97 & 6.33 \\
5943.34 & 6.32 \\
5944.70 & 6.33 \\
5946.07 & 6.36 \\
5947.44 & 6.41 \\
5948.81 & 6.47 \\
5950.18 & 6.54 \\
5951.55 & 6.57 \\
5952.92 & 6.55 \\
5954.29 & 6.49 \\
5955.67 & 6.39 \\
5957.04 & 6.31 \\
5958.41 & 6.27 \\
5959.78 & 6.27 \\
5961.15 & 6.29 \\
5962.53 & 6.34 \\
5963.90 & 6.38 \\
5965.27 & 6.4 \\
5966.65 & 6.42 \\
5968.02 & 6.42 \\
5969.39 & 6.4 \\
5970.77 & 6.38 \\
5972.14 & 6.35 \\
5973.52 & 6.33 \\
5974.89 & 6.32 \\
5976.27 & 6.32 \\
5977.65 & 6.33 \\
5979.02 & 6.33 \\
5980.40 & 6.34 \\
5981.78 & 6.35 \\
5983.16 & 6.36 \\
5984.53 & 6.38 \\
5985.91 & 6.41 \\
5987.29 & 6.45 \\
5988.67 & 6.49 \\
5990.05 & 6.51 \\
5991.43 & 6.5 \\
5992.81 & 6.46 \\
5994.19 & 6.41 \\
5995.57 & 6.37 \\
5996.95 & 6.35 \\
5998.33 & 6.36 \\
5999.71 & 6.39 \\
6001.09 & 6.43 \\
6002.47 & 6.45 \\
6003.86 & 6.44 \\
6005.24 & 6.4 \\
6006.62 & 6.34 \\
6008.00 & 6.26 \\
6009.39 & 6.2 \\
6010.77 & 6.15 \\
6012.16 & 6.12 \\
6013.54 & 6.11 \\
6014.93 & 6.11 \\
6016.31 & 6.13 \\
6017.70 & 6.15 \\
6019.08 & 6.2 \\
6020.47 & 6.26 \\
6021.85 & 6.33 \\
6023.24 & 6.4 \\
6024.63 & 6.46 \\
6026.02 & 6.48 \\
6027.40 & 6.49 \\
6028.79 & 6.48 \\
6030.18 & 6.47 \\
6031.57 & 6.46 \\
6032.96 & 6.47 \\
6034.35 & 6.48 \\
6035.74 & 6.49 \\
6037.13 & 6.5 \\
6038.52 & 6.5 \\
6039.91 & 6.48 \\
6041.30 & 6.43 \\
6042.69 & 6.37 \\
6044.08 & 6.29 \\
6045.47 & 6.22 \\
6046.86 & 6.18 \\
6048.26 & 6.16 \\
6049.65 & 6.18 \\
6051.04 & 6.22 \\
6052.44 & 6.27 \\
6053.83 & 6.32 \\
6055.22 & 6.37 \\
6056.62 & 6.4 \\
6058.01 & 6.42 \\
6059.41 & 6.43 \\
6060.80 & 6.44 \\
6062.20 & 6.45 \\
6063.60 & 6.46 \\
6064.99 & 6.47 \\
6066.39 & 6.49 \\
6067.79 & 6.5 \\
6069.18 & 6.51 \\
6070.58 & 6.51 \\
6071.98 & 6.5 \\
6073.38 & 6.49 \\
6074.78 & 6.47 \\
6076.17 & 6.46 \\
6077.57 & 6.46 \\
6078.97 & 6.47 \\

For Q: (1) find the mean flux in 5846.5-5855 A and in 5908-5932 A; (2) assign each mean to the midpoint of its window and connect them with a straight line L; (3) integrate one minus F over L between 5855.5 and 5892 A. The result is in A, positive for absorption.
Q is 1.04 A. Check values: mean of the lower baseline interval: 6.24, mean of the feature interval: 6.05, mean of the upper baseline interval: 6.19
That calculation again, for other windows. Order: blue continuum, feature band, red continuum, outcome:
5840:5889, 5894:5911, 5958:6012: 1.5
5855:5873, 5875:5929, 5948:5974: 4.4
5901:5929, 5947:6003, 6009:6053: -1.6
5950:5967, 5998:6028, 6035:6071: 0.4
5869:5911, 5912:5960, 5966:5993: -1.9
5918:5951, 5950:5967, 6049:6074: -0.2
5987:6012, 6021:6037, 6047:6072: -0.2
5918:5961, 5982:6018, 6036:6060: 0.0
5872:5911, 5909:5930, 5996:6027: -1.2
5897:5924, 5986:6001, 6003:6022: -0.6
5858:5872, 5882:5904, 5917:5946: 3.3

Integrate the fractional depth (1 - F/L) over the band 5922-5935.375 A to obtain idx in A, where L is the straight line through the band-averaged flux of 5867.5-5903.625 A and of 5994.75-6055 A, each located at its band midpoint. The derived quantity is -0.8 A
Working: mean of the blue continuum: 5.74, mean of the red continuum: 6.34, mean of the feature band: 6.27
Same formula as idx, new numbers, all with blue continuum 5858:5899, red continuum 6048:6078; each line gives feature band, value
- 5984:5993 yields -0.4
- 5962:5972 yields -0.4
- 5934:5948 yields -0.7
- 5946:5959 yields -0.7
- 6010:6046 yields -0.2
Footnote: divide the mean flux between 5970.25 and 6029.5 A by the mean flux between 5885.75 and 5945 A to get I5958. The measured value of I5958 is 1.07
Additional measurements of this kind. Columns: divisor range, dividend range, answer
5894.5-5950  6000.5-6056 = 1.04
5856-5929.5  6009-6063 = 1.06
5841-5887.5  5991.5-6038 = 1.02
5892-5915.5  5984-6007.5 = 1.12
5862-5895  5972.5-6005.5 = 1.08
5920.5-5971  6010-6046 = 1.00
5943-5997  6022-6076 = 1.00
